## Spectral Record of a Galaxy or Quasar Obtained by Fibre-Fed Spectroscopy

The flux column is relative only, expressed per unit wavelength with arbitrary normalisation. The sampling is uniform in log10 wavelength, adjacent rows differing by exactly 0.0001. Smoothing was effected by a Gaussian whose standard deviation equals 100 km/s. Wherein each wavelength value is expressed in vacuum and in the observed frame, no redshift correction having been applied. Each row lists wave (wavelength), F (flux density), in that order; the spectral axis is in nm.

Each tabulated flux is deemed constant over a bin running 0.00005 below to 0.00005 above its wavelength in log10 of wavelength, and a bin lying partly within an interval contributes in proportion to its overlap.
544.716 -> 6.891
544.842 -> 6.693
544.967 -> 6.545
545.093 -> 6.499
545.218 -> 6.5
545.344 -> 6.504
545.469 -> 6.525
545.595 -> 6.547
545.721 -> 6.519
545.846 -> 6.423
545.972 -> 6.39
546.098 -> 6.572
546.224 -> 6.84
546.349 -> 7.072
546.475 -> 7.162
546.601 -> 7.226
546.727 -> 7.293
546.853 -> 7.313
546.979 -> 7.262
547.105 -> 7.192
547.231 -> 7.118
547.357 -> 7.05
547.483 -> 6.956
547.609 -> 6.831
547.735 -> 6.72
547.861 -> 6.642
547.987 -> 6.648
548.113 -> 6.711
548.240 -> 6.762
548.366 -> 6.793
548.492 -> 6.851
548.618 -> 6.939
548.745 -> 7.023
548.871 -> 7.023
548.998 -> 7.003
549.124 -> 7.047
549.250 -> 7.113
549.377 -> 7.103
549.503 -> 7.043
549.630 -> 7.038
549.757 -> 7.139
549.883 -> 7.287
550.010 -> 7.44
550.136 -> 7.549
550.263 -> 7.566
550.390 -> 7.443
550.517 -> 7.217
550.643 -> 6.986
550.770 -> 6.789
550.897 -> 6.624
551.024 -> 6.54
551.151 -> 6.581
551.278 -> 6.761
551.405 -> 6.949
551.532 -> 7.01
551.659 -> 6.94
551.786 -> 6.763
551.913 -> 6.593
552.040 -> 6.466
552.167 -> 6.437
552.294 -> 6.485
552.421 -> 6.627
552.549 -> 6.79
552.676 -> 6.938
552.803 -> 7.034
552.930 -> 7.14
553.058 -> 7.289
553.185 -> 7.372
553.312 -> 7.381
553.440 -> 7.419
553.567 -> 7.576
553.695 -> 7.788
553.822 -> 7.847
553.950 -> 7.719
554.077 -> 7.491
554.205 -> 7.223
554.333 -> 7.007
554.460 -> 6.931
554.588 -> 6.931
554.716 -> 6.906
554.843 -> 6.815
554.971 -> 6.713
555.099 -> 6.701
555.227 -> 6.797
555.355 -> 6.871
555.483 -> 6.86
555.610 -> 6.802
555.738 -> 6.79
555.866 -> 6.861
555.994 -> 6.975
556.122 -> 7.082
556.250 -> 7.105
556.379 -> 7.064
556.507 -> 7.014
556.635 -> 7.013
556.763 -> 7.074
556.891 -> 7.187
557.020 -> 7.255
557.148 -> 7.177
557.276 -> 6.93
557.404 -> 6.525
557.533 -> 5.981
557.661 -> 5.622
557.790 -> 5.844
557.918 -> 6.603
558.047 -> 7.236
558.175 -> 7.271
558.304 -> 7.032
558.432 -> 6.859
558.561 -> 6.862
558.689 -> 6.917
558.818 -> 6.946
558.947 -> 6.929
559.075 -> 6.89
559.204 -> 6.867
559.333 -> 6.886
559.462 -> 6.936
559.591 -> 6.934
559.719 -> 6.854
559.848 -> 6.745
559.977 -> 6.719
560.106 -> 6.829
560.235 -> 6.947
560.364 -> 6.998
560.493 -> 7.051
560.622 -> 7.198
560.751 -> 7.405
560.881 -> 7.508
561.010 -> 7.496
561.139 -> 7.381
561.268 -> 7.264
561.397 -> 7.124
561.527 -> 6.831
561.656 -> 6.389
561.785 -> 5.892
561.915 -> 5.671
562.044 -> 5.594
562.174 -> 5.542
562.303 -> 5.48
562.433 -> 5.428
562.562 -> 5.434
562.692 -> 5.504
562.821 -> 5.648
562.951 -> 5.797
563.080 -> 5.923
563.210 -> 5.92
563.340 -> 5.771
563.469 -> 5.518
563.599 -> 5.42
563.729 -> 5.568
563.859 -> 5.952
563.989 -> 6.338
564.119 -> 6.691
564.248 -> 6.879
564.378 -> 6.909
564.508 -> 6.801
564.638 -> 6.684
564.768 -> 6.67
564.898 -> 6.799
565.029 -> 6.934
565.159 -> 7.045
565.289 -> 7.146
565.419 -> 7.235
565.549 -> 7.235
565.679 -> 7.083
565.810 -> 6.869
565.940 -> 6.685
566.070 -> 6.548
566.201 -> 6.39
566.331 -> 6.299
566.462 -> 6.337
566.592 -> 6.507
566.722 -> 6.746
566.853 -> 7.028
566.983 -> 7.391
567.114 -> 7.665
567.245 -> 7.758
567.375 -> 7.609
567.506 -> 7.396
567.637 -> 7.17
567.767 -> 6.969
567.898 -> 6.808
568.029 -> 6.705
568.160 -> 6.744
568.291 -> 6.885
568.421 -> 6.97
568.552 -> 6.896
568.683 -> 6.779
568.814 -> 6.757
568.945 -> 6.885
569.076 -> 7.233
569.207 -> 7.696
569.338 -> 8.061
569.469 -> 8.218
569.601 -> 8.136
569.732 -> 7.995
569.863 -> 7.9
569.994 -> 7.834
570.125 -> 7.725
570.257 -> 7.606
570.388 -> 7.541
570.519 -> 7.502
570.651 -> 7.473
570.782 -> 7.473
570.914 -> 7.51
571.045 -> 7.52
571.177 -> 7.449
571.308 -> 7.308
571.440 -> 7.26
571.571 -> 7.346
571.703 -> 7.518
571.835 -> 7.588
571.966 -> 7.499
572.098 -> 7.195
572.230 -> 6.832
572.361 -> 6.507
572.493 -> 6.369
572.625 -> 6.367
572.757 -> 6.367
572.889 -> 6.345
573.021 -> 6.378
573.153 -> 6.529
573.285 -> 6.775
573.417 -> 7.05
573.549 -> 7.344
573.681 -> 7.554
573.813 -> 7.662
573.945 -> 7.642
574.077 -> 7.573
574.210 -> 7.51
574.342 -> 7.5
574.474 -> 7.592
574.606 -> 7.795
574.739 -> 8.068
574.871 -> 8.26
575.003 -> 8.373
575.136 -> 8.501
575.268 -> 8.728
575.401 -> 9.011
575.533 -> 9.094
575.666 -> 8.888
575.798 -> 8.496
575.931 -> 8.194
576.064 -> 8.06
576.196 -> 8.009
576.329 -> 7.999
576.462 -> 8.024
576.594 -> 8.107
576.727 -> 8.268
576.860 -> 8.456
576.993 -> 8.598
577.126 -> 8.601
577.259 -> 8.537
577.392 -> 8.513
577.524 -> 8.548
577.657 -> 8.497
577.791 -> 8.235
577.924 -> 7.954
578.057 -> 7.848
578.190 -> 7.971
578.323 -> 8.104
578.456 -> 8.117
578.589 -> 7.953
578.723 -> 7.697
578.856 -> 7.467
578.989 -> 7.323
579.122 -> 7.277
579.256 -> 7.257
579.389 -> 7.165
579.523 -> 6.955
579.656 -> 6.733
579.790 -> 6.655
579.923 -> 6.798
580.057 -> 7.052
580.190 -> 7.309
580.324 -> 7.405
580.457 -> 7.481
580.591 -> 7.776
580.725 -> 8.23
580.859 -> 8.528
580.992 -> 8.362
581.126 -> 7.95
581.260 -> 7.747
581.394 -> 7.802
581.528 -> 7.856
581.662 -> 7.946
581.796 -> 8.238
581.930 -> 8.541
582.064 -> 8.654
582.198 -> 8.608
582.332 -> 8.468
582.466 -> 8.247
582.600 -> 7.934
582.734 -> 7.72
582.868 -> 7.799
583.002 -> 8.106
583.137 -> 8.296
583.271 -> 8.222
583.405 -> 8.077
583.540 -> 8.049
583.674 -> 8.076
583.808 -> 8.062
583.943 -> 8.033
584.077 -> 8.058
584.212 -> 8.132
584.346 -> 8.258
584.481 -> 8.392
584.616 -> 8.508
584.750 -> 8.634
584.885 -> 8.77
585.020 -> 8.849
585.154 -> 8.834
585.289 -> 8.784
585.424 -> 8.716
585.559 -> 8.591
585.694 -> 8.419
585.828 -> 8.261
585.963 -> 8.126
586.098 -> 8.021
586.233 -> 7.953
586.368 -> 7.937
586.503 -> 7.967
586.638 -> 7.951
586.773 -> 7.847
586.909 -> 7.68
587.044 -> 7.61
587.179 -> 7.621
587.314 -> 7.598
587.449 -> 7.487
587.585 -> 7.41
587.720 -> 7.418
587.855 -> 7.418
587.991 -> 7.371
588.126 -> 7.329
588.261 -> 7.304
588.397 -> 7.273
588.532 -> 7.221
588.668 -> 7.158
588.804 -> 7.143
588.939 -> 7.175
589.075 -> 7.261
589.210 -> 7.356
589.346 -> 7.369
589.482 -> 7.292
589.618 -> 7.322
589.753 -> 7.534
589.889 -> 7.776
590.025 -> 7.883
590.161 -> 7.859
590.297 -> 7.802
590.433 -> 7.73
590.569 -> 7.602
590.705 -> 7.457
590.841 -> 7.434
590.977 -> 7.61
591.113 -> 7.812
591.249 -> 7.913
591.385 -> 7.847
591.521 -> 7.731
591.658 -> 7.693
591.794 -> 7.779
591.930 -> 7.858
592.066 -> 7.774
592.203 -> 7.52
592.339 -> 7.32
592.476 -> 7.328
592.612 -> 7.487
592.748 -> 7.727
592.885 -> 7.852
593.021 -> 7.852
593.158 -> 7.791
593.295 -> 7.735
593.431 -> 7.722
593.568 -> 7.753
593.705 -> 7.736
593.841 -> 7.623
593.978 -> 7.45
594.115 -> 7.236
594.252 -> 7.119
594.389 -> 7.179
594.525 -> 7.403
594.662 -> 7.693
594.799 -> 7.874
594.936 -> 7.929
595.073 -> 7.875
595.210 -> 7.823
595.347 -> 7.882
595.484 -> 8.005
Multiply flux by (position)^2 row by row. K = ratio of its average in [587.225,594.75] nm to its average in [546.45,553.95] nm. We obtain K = 1.24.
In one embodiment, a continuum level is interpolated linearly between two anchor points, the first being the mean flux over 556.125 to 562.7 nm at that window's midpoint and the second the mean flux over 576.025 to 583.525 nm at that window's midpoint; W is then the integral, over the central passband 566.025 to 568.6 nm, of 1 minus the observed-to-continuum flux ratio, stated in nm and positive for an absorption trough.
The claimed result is 0.09 nm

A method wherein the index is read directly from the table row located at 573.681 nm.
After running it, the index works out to 7.554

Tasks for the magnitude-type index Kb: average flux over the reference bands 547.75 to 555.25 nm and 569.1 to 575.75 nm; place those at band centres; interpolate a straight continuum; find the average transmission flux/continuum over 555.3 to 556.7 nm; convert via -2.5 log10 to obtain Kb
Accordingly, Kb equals 0.03 mag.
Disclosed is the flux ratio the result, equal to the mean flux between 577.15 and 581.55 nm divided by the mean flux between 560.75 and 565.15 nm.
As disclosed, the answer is 1.2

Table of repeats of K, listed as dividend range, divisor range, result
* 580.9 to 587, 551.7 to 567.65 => 1.32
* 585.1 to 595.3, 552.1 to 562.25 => 1.25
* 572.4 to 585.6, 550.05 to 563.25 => 1.26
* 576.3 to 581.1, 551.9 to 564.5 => 1.25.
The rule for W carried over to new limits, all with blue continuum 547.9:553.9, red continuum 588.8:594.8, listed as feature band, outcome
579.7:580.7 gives 0.025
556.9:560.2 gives 0.153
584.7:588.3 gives -0.232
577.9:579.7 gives -0.037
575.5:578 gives -0.332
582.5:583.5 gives -0.075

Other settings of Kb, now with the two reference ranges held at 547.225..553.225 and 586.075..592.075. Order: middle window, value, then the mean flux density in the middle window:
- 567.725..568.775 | 0.06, 6.84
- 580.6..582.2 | -0.10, 8.17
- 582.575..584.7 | -0.09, 8.12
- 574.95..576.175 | -0.17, 8.57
